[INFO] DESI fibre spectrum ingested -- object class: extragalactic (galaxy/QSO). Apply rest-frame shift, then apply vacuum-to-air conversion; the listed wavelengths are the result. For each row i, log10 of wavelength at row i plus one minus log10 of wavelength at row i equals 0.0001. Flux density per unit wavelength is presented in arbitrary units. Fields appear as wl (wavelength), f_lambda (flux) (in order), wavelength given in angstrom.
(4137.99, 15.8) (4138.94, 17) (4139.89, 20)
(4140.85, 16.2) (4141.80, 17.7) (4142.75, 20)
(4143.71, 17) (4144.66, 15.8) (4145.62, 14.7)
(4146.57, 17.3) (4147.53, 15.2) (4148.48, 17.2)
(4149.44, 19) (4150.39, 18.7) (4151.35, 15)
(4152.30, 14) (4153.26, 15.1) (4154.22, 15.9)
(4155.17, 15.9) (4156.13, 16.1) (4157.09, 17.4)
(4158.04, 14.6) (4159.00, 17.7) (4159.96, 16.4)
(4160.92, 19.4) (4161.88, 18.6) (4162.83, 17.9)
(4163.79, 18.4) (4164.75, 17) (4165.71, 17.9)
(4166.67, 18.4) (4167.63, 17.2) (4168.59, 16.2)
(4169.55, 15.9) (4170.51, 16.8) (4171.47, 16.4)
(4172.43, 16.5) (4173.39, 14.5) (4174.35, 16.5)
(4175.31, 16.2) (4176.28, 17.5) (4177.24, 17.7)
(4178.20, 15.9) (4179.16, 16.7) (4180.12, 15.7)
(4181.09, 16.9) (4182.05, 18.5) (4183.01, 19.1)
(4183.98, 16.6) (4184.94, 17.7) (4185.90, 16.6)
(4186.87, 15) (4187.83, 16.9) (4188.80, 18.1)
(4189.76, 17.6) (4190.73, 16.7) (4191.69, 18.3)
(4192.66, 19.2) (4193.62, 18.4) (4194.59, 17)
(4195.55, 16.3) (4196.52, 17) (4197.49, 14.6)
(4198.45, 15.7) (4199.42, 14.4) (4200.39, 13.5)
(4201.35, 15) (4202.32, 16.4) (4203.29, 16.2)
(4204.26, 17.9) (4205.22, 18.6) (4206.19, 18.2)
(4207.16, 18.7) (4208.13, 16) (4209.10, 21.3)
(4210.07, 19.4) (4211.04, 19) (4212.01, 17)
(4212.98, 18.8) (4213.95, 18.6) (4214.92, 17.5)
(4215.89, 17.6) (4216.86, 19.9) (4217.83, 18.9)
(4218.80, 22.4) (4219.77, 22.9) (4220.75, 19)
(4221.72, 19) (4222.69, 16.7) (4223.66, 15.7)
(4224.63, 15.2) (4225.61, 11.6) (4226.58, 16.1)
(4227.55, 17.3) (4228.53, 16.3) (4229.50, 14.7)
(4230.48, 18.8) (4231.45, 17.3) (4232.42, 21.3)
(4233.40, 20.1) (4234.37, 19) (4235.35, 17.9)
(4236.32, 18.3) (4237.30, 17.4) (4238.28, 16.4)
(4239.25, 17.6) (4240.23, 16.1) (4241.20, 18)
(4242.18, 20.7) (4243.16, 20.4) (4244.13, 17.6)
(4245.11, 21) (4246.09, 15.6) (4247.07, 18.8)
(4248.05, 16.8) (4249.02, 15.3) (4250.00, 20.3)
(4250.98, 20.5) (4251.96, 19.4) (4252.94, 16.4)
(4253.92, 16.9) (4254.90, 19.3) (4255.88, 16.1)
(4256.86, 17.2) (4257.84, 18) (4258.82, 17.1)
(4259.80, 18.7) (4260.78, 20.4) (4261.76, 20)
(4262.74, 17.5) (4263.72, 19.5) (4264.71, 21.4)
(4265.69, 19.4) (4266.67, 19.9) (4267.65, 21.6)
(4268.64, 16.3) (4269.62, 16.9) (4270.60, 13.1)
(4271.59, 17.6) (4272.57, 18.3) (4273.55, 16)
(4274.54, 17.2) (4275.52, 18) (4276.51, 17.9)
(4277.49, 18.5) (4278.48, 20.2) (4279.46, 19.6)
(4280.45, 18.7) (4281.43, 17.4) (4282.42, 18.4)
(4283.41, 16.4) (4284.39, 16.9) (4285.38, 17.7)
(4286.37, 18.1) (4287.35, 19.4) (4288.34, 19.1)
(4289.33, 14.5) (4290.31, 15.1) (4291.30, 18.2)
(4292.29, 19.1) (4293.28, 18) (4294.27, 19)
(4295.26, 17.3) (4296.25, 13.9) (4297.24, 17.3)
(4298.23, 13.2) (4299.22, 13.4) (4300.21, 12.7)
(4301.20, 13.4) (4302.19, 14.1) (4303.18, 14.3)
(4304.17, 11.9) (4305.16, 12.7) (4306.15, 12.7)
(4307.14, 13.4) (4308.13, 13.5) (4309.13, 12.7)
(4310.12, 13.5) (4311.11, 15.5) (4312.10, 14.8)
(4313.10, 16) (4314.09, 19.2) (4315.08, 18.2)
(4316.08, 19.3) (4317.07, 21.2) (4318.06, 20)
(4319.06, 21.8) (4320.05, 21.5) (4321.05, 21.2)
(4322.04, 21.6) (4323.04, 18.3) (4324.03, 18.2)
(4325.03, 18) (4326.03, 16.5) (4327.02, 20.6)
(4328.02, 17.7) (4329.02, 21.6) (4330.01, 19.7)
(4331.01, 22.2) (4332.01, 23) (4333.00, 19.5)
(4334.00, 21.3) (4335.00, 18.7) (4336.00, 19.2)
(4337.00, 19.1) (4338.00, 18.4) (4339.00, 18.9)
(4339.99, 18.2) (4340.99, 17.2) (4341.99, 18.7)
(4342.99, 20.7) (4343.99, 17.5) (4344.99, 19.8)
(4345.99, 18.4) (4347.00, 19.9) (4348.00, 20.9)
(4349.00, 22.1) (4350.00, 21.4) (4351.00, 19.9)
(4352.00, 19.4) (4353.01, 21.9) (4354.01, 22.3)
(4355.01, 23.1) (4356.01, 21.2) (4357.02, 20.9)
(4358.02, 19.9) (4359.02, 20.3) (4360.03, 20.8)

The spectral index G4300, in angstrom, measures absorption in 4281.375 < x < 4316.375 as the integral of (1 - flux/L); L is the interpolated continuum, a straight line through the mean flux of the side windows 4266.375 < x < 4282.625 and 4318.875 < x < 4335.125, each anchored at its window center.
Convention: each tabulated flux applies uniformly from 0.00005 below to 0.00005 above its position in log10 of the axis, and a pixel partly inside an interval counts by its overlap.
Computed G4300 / 5.7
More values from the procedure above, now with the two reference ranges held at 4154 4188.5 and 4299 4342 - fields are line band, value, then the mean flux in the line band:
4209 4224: -1.6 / 19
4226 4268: -2.5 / 18.3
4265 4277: -0.3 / 17.7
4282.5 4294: -0.1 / 17.6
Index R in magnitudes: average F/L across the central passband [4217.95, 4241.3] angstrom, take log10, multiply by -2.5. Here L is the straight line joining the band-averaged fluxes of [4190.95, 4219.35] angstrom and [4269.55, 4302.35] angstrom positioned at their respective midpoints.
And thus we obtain -0.02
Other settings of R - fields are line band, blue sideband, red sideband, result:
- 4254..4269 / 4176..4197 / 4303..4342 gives -0.066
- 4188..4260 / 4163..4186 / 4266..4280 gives -0.017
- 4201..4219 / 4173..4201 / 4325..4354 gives -0.065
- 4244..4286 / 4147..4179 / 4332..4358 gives 0.026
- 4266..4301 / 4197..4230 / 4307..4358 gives 0.072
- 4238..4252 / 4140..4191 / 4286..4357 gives -0.048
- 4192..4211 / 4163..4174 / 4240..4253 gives 0.028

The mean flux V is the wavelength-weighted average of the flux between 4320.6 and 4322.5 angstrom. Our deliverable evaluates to 21.5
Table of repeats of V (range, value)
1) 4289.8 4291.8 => 16.7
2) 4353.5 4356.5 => 22.3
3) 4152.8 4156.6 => 15.8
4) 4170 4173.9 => 16.1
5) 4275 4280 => 18.8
